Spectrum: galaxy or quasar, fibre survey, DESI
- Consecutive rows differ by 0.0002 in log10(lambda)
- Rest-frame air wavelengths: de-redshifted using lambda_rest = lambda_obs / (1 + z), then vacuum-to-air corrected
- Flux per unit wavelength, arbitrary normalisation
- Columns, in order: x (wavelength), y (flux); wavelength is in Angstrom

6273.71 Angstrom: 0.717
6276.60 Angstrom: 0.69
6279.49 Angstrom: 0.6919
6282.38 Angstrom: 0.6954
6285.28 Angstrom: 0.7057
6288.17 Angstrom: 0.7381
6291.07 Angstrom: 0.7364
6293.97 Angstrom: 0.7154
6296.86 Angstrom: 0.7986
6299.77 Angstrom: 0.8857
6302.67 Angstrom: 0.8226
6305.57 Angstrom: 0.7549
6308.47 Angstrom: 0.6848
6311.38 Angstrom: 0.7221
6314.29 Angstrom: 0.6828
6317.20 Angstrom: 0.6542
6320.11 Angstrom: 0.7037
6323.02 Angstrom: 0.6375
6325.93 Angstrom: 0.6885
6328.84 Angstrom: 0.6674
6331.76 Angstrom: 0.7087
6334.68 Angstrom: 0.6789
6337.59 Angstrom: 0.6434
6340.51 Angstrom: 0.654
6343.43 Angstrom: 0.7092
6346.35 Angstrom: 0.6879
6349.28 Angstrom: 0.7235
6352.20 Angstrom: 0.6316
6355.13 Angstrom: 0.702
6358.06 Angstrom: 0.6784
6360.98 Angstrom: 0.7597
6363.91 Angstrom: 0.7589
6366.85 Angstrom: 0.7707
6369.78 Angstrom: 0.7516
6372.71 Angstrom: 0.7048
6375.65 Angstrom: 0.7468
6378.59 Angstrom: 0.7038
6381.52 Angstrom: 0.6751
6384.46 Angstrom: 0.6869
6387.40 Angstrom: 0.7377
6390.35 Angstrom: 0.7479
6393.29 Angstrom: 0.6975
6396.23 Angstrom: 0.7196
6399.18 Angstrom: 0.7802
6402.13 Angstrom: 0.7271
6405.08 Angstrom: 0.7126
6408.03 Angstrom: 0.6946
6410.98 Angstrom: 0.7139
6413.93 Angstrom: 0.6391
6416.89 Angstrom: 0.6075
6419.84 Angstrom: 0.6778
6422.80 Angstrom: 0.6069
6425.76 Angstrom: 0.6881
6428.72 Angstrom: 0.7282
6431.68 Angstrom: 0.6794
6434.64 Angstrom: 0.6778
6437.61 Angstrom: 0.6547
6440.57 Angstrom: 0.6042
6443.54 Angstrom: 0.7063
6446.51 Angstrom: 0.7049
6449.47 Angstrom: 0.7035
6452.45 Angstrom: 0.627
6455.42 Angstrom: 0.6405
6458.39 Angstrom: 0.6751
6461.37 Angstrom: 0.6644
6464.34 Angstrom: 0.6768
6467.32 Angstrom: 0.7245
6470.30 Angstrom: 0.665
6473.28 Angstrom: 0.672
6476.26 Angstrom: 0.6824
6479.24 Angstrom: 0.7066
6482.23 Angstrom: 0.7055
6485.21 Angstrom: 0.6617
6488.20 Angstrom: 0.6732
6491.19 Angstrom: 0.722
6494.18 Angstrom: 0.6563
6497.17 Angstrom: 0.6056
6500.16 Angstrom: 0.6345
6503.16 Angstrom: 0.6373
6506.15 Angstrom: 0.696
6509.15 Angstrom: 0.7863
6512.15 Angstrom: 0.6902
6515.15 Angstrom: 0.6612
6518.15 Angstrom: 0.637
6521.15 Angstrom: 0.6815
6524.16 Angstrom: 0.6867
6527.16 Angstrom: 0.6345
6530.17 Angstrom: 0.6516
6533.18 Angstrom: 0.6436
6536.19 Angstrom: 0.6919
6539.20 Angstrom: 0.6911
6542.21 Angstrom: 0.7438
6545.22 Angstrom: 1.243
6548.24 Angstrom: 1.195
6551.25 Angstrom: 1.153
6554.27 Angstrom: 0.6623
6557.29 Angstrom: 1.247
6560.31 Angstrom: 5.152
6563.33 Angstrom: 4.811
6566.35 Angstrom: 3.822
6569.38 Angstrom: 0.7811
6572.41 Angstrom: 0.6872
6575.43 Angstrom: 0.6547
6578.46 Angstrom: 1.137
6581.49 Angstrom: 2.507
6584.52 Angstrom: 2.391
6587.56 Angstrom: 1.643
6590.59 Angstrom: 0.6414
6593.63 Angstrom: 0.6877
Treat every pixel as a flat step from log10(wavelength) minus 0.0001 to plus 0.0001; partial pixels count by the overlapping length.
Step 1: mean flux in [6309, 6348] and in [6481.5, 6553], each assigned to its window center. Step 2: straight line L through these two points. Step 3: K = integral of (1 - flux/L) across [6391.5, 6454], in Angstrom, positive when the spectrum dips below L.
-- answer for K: 2.4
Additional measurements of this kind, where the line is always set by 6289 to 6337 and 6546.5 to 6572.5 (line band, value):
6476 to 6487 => 6.7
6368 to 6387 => 6.9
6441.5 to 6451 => 5.2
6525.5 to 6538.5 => 8.9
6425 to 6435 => 5.2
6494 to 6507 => 8.6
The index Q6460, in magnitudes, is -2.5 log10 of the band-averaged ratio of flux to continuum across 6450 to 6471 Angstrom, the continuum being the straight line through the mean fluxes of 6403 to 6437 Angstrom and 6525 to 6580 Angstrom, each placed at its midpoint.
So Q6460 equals 0.343 mag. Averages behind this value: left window 0.675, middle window 0.669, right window 1.47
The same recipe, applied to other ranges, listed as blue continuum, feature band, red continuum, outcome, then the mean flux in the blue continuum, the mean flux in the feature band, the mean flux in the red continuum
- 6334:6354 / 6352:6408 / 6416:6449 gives -0.076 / 0.676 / 0.722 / 0.669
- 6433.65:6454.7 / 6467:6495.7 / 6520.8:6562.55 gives 0.268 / 0.667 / 0.685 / 1.23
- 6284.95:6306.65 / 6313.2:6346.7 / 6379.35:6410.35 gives 0.119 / 0.773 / 0.676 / 0.718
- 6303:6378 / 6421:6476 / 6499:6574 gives 0.428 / 0.702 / 0.672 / 1.24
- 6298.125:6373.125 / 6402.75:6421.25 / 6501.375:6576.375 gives 0.321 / 0.711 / 0.677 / 1.24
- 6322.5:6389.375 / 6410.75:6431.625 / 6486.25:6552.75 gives 0.087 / 0.702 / 0.664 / 0.746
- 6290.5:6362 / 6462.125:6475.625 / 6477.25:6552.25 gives 0.071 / 0.709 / 0.684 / 0.737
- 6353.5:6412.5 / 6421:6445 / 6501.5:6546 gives 0.079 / 0.723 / 0.668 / 0.71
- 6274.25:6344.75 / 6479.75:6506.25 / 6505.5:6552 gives 0.152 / 0.711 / 0.666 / 0.776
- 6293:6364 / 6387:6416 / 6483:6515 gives -0.029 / 0.709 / 0.714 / 0.676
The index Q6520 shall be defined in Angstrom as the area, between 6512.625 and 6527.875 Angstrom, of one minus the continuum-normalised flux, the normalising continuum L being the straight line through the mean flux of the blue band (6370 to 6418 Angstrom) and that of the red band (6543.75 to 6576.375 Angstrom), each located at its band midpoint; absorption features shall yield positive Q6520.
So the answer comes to 9.2 Angstrom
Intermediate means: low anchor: 0.708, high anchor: 1.97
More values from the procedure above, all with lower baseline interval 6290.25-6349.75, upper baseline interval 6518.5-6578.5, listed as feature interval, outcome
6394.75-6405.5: 2.4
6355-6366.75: 1.4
